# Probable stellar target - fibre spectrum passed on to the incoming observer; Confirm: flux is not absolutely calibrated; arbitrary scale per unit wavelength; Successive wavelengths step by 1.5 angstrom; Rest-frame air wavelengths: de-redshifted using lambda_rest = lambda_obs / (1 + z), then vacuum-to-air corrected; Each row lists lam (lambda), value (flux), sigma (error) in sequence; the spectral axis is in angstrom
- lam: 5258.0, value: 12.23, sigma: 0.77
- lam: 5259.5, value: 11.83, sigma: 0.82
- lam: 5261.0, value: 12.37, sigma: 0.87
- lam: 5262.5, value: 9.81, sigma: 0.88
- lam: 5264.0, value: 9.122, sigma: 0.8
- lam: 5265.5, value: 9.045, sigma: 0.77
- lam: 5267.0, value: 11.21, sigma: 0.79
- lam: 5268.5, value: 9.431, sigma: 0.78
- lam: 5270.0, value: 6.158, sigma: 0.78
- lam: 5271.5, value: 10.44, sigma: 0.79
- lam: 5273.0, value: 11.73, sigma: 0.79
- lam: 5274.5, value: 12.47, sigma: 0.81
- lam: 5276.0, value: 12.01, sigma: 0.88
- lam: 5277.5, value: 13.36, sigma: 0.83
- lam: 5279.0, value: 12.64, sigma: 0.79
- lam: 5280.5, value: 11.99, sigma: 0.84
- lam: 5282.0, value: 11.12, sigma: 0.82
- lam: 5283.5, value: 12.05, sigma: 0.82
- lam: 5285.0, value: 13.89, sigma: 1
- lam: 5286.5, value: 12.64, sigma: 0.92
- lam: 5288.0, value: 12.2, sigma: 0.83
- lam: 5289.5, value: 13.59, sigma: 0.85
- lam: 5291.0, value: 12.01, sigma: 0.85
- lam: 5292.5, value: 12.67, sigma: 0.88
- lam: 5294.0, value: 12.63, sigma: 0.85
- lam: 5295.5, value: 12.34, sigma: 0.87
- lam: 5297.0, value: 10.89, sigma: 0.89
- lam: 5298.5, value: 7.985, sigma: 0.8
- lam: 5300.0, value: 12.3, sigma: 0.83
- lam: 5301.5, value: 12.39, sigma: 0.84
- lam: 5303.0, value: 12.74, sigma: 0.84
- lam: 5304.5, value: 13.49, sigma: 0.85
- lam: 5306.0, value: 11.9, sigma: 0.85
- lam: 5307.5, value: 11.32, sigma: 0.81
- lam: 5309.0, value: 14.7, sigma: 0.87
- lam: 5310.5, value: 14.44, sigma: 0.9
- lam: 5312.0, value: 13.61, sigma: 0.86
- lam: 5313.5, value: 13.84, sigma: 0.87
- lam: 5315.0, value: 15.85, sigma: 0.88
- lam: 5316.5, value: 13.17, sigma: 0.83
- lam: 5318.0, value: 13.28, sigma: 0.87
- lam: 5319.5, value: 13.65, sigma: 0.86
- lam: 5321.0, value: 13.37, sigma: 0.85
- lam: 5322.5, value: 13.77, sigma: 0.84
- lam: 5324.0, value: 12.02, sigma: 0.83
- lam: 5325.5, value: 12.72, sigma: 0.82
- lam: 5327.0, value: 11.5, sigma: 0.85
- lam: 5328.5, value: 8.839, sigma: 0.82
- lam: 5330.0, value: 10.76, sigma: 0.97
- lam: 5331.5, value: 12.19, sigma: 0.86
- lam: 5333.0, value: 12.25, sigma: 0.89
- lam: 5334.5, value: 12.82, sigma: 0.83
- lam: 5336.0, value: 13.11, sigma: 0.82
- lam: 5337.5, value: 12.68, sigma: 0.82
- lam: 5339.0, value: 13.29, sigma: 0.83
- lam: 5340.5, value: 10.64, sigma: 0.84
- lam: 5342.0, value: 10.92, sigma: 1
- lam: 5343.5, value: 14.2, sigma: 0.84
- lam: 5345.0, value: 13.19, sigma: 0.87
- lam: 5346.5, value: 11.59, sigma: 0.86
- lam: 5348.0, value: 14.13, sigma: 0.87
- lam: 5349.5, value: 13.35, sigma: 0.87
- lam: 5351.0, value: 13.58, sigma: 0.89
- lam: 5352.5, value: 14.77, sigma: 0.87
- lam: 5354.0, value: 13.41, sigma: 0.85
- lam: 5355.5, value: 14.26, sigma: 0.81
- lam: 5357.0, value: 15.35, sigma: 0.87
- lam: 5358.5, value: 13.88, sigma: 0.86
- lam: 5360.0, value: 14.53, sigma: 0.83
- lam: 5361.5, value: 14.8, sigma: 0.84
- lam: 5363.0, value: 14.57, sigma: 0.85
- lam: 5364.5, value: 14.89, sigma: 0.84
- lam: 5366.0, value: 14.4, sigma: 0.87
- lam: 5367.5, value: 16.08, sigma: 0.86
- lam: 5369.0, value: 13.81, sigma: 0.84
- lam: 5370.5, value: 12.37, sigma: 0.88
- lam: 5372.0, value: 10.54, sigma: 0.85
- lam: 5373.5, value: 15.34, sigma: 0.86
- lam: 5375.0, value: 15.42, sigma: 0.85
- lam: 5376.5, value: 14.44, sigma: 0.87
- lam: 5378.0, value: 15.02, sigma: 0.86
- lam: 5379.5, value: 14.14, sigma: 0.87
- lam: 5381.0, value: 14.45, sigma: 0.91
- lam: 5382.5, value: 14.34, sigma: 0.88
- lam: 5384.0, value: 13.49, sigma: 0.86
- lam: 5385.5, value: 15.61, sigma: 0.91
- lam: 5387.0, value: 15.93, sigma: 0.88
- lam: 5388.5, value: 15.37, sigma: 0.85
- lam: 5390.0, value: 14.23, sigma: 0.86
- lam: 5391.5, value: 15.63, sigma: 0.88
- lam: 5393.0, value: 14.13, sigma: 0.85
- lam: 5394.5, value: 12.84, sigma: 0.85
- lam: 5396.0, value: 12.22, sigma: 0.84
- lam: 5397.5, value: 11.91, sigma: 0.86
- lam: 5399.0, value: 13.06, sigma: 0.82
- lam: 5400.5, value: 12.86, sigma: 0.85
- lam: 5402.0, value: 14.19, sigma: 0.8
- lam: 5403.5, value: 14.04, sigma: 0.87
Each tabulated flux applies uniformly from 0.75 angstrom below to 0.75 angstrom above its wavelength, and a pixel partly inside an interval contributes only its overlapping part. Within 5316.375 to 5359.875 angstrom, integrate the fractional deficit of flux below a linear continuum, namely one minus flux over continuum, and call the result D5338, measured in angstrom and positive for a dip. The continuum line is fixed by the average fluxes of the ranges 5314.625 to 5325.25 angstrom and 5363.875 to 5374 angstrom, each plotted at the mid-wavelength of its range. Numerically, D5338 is 2.4 angstrom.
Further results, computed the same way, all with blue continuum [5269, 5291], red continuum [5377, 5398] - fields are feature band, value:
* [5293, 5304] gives 0.53 angstrom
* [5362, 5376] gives -0.33 angstrom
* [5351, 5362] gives -0.64 angstrom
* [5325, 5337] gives 1.13 angstrom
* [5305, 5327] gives -1.18 angstrom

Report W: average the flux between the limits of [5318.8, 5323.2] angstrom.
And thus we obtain 13.6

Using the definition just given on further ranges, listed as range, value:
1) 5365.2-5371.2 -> 14.2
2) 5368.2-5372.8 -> 12.3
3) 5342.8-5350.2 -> 13.3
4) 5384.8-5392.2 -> 15.4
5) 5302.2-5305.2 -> 13.1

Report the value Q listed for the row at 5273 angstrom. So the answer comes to 11.73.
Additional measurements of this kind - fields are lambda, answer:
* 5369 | 13.81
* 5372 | 10.54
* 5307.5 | 11.32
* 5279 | 12.64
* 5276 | 12.01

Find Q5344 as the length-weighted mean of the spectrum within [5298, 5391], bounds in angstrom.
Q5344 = 13.4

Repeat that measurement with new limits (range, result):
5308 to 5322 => 13.9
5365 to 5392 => 14.5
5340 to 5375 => 13.7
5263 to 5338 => 12.1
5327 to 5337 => 11.7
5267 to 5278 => 10.8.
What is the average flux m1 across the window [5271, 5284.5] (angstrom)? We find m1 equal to 12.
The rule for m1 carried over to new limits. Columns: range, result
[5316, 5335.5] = 12.3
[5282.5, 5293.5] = 12.7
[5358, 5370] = 14.6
